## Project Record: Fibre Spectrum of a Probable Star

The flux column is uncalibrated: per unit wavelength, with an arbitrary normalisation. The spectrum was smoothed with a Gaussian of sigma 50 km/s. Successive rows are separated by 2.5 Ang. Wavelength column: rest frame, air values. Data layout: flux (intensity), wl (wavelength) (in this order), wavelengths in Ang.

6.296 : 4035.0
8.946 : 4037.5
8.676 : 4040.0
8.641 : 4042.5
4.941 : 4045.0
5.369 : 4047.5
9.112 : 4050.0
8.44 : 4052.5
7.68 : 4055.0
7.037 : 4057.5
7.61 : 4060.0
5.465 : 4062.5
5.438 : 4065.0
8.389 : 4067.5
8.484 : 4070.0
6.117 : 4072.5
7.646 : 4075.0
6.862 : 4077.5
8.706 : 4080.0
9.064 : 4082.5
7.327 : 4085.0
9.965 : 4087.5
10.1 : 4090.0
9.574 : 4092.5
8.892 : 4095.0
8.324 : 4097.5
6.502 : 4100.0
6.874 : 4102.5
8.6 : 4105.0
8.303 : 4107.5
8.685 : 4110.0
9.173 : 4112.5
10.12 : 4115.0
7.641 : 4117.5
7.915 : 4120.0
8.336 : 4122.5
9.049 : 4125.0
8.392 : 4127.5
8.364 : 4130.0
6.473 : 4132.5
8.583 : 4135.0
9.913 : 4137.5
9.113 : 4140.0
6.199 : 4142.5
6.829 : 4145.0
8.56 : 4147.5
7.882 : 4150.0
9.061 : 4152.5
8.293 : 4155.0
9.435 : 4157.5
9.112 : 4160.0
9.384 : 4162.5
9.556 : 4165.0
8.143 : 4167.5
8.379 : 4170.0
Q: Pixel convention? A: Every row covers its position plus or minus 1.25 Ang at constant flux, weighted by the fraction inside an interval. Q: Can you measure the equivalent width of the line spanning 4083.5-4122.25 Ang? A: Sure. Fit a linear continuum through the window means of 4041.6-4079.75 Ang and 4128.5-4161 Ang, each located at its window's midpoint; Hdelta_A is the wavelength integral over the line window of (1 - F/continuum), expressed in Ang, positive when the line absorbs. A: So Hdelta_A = -4.0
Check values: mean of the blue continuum 7.18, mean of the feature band 8.53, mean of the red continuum 8.29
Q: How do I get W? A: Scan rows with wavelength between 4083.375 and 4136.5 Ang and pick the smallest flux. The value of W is 6.473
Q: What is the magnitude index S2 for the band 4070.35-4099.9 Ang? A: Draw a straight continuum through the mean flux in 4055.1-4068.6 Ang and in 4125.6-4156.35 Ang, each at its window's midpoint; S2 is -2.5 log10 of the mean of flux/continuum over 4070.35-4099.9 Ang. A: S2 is -0.15 mag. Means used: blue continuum 6.85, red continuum 8.16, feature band 8.34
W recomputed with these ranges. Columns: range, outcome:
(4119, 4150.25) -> 6.199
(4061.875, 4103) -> 5.438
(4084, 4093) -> 7.327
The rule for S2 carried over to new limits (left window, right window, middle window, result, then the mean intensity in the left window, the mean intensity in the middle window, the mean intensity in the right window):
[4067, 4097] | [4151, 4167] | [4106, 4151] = 0.06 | 8.43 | 8.31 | 9.07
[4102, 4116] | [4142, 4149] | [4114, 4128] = -0.04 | 8.69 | 8.56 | 7.33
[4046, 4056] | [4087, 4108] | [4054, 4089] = 0.06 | 7.58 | 7.57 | 8.53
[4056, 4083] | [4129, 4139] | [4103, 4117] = -0.11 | 7.3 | 8.79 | 8.35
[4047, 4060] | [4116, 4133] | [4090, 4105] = -0.04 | 7.66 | 8.25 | 8.12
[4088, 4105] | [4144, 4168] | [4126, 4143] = 0.04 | 8.46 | 8.25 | 8.66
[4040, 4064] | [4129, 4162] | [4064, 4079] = 0.03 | 7.21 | 7.21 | 8.32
